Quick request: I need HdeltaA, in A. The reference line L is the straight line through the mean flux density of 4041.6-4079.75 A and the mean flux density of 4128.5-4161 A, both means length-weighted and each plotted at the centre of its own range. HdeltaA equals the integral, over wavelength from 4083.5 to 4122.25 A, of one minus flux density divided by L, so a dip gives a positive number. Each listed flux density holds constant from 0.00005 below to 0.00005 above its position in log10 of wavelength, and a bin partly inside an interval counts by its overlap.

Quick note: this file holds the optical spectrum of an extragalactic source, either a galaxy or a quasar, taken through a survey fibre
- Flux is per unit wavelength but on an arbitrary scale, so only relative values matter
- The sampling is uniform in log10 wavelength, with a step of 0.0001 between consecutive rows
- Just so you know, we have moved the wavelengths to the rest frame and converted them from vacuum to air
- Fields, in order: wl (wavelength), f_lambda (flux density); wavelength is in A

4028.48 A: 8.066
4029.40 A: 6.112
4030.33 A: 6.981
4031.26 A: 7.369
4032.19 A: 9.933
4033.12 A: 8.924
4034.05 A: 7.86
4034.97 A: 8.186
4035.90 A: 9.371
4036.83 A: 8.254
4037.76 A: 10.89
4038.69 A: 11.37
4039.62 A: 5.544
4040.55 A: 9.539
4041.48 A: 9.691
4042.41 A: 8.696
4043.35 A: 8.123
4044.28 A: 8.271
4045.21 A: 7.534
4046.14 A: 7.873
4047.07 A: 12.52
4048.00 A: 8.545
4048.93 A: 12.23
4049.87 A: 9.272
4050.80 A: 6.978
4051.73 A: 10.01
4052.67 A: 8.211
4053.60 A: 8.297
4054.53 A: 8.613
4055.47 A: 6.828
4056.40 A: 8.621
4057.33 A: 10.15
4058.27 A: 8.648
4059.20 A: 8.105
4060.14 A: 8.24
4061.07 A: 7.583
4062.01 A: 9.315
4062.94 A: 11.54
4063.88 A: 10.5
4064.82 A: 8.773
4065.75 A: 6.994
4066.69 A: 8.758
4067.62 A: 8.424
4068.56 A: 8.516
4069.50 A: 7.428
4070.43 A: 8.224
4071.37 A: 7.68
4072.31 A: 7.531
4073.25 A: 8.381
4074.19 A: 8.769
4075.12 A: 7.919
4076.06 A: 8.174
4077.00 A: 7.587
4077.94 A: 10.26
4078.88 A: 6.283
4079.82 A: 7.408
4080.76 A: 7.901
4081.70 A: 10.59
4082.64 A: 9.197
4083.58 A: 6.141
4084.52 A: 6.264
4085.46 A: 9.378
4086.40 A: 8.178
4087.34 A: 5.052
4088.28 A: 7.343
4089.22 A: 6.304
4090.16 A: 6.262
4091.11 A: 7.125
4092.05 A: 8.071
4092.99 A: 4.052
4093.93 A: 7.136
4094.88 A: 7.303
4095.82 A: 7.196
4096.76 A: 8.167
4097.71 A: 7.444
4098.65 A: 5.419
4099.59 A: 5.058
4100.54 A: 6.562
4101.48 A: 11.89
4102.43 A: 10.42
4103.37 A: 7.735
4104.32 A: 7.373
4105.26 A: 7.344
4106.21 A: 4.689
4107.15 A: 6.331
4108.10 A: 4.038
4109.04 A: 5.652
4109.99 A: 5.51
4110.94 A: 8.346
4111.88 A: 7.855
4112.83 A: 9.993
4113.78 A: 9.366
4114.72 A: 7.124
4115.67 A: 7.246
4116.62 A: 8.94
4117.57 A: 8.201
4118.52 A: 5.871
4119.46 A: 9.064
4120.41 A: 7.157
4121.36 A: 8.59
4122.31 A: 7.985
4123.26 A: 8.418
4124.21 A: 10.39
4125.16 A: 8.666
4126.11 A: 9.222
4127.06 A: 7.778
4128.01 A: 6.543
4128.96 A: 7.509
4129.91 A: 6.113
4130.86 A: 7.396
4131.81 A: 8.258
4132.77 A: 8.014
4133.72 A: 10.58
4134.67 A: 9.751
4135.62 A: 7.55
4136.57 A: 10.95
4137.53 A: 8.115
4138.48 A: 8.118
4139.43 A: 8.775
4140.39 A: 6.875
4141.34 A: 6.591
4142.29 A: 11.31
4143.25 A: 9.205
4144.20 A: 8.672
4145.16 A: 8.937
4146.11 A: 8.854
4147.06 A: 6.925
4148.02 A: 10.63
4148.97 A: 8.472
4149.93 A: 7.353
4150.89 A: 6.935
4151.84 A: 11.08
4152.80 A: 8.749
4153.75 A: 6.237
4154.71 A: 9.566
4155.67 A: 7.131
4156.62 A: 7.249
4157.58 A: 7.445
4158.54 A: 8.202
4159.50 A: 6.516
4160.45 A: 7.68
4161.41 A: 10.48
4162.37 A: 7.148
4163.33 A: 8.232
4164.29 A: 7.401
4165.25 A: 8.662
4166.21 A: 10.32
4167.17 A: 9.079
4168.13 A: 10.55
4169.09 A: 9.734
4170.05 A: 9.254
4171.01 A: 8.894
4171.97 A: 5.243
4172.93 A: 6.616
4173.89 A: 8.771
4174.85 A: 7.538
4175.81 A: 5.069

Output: 5.4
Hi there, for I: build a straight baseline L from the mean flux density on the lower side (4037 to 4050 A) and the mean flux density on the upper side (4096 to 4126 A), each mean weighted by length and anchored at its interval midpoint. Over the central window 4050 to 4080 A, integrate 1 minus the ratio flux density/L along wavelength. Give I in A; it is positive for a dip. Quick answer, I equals 1.2 A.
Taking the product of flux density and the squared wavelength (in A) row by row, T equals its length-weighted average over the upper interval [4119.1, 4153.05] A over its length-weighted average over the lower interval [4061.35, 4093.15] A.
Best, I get 1.09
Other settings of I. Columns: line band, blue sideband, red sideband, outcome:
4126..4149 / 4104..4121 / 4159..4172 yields -1.6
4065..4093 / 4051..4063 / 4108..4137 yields 2.4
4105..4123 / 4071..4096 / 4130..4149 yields 1.8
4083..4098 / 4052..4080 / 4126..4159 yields 2.5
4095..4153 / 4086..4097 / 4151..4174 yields -3.9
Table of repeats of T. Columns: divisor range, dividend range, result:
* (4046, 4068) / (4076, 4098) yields 0.84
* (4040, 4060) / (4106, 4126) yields 0.89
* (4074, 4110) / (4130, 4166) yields 1.18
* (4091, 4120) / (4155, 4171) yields 1.19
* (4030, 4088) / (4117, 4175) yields 1.02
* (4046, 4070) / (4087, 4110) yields 0.78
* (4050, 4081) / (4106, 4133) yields 0.93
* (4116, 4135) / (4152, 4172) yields 1.04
